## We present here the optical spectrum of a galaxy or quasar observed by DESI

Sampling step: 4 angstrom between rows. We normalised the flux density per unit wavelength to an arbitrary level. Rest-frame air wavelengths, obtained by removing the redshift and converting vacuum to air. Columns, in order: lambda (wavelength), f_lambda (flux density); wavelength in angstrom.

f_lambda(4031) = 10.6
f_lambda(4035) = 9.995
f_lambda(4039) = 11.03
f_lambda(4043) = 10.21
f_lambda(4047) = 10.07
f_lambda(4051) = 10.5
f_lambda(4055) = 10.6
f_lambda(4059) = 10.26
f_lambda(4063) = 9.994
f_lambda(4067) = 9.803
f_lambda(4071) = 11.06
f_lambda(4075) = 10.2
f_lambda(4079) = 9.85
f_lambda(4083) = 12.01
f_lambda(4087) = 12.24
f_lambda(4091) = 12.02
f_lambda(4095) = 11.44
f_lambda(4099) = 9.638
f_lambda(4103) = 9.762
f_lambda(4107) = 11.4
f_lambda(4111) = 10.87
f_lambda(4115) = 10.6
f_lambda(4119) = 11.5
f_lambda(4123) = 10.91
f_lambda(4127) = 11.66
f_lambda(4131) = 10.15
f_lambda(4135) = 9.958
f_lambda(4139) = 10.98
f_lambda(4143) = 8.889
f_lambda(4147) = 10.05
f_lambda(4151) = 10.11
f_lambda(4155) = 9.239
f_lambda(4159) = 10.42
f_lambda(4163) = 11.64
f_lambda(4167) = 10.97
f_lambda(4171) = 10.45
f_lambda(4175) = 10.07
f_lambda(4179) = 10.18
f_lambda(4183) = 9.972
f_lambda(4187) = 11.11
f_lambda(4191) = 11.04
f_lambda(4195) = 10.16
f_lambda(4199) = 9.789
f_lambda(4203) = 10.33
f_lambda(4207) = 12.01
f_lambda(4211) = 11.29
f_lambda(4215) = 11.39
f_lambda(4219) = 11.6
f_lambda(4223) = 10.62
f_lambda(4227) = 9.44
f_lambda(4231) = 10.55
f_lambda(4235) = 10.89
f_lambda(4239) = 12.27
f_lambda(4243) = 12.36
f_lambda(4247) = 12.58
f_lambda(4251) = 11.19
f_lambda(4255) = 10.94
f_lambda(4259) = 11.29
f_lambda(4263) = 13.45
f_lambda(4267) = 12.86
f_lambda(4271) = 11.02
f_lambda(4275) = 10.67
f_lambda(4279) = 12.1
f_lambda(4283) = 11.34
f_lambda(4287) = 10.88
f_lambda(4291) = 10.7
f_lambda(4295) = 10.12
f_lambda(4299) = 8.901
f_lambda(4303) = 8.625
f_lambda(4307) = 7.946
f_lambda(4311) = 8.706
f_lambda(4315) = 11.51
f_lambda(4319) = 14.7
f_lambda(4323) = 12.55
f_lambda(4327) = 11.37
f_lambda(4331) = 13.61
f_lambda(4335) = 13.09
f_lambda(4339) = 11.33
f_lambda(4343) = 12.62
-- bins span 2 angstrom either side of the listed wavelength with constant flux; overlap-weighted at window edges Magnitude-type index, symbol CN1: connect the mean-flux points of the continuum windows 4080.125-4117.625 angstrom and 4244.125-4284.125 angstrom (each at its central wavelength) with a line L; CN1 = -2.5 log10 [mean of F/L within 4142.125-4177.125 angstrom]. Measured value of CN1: 0.11 mag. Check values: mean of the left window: 11.1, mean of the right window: 11.8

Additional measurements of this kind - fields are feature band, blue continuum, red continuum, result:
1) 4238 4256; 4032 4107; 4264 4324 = -0.10 mag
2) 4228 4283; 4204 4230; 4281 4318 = -0.11 mag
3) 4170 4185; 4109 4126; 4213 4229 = 0.07 mag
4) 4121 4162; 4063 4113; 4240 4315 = 0.06 mag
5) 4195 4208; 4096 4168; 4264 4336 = 0.02 mag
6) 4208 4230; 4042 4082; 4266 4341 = -0.01 mag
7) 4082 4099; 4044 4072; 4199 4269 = -0.11 mag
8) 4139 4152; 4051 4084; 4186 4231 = 0.08 mag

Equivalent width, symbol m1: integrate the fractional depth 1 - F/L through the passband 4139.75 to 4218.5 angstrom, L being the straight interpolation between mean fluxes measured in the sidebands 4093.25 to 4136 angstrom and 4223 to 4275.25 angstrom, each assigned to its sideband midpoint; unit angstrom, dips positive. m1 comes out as 4.2 angstrom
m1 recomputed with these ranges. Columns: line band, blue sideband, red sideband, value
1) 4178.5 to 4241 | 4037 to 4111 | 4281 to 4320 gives -2.38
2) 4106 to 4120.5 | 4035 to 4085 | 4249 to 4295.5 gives -0.50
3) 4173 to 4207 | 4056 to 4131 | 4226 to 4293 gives 2.34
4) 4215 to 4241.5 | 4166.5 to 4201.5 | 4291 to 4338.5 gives -0.90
